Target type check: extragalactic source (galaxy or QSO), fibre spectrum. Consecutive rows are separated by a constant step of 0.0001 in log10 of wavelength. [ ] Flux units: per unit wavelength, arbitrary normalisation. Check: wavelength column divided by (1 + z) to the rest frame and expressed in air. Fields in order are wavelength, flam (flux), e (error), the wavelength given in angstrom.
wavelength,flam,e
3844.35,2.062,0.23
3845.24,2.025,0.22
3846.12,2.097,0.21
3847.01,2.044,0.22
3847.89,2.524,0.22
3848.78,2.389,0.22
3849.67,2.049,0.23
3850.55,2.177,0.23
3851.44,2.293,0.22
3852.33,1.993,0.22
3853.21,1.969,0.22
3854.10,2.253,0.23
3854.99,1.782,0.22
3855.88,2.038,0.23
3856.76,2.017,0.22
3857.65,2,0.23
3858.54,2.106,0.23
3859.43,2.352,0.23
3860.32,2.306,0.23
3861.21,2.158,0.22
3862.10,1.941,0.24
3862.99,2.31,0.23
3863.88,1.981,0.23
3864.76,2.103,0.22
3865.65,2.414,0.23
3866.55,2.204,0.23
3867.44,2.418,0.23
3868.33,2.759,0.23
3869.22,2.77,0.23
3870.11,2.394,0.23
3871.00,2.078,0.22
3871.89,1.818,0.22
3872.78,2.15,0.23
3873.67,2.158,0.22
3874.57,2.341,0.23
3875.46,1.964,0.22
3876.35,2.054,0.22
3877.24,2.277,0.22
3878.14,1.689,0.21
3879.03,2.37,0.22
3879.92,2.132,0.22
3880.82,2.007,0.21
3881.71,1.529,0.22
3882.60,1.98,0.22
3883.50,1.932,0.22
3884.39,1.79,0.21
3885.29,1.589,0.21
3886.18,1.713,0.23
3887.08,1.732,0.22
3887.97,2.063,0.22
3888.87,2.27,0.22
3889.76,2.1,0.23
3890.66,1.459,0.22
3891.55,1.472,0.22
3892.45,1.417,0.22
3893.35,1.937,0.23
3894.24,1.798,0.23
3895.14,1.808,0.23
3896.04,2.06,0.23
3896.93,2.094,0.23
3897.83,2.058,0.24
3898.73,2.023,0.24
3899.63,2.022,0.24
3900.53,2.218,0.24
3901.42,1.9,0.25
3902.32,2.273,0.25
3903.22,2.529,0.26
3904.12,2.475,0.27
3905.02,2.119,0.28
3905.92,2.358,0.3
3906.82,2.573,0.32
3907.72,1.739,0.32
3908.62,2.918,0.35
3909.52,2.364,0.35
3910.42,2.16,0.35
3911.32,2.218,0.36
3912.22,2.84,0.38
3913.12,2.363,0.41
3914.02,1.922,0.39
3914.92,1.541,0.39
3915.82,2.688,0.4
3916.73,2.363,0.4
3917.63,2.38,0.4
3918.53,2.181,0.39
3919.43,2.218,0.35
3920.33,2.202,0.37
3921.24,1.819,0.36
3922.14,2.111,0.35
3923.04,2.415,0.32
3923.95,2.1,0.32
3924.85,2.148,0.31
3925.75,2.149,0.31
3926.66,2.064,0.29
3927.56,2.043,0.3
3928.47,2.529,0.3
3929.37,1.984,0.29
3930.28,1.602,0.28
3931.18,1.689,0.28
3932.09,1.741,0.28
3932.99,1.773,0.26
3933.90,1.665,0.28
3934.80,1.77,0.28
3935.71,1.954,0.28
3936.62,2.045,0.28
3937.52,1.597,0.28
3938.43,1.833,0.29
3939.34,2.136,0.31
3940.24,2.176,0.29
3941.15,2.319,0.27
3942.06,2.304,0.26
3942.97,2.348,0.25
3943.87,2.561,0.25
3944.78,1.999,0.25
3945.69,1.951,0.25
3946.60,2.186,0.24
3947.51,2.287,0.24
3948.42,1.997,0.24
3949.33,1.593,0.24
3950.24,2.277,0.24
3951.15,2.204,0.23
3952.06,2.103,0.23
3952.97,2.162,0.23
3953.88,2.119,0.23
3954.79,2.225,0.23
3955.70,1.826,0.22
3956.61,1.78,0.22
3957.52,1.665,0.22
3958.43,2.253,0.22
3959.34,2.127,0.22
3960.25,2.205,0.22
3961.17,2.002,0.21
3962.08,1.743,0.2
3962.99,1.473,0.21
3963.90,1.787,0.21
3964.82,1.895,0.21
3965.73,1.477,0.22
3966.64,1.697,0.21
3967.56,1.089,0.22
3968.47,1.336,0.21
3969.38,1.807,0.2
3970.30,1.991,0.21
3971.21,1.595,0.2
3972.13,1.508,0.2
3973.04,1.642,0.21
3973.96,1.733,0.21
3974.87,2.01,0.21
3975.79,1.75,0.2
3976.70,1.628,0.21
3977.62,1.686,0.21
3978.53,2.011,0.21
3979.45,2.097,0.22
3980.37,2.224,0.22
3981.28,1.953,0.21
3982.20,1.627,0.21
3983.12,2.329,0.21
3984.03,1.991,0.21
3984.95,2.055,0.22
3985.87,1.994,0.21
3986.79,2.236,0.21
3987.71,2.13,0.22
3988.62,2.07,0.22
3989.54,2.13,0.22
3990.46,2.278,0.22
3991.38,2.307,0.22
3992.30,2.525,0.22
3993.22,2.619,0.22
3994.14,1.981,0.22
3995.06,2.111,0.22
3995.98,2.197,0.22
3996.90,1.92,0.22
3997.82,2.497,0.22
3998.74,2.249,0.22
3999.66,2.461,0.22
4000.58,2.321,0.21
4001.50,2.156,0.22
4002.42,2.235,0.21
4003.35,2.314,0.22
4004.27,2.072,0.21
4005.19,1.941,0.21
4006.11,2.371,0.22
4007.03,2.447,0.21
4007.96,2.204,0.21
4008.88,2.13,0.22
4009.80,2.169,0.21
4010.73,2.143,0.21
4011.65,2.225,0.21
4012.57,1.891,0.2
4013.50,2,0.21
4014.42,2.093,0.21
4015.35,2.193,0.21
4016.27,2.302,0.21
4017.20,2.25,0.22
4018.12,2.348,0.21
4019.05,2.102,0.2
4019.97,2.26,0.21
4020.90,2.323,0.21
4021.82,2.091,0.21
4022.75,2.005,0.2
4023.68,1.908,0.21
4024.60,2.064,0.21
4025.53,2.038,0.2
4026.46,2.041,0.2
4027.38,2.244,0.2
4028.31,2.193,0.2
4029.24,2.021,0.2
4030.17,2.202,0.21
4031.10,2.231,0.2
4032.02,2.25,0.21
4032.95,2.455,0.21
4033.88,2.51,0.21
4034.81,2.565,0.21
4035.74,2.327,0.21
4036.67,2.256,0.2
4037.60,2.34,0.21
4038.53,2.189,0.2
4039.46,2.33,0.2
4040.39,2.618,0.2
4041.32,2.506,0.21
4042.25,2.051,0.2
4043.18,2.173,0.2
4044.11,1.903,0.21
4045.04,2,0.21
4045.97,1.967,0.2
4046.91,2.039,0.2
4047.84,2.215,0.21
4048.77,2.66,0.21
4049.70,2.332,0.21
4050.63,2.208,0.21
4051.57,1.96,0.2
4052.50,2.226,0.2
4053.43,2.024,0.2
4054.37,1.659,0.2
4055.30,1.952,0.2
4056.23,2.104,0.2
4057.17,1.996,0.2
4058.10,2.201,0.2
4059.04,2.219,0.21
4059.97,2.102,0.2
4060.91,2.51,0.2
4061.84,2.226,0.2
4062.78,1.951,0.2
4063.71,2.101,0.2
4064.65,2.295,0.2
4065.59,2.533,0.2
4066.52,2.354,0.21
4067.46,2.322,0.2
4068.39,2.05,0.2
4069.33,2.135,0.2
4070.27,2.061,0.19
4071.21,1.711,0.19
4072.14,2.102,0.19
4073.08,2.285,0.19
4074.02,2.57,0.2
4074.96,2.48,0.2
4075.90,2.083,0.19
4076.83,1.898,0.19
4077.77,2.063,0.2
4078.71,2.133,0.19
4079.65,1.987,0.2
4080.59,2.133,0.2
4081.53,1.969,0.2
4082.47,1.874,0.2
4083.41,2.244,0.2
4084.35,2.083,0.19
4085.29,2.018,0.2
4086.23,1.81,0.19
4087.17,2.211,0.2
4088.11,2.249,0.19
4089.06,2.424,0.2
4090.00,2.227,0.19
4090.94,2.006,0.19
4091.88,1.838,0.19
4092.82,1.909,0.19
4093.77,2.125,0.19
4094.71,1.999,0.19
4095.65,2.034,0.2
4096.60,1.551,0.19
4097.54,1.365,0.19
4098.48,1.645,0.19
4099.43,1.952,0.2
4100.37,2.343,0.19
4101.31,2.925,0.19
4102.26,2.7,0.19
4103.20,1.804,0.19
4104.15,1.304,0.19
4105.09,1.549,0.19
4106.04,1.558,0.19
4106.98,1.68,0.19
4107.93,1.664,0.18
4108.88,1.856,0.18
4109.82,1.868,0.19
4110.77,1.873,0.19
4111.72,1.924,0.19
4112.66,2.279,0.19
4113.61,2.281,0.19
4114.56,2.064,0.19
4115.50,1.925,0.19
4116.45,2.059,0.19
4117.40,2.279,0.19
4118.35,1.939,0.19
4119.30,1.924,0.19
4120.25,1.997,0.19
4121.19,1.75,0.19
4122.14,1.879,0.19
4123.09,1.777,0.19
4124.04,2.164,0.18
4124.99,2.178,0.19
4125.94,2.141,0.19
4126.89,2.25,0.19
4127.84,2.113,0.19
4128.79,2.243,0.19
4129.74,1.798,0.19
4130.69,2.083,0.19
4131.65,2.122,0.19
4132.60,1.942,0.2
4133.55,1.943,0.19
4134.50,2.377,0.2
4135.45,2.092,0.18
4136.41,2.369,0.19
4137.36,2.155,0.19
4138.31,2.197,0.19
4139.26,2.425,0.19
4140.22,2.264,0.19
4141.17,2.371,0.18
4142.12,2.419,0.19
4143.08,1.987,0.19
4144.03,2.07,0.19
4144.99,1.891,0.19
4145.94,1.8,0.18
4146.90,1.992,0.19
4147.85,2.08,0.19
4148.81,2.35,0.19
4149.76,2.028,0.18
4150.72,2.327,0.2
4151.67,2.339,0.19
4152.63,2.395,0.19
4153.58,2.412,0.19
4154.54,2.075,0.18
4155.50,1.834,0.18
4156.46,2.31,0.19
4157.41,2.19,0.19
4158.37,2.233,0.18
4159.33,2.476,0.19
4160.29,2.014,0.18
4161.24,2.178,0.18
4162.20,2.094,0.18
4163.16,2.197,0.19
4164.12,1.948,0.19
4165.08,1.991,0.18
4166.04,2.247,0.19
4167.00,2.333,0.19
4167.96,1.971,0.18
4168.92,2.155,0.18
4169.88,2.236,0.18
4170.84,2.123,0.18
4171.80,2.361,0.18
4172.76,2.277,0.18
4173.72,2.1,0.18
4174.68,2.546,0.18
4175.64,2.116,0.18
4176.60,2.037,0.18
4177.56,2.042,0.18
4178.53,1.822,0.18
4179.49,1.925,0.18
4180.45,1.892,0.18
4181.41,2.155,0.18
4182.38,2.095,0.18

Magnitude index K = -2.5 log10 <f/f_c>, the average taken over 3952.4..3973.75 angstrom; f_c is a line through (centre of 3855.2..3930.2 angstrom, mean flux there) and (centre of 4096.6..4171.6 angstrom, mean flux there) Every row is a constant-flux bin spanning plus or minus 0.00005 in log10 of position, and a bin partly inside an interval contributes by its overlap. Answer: 0.17 mag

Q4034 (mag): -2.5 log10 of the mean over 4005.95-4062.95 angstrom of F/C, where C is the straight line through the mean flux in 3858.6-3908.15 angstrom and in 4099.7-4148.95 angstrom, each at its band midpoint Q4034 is -0.063 mag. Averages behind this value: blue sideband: 2.08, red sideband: 2.06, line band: 2.19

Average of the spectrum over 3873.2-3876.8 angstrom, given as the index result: 2.13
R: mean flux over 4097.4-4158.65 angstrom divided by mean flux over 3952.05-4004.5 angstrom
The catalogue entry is 1.04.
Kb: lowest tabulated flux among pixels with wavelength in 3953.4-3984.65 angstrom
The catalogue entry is 1.089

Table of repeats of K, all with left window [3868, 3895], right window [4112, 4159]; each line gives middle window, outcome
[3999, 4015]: -0.068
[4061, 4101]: 0.004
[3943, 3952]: -0.055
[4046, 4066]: -0.041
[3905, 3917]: -0.152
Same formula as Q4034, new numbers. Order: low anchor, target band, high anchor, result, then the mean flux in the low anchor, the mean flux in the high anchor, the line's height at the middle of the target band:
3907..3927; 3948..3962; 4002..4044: 0.10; 2.23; 2.21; 2.22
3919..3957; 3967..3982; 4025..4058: 0.20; 2.05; 2.19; 2.1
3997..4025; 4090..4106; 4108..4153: 0.10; 2.19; 2.09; 2.12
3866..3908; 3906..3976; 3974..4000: 0.03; 2.06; 2.1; 2.08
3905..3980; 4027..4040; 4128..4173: -0.11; 2.01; 2.16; 2.08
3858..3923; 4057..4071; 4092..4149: -0.08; 2.12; 2.02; 2.05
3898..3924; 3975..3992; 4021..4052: 0.10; 2.24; 2.21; 2.22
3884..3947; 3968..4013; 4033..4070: 0.04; 2.07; 2.21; 2.15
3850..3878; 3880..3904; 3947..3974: 0.08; 2.17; 1.86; 2.08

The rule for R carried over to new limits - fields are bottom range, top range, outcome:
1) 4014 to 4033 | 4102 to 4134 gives 0.91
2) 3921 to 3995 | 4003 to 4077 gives 1.10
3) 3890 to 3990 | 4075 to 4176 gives 1.03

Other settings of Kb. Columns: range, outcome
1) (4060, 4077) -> 1.711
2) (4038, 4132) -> 1.304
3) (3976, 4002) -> 1.627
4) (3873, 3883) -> 1.529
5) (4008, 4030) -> 1.891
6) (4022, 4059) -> 1.659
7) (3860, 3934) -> 1.417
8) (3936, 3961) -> 1.593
